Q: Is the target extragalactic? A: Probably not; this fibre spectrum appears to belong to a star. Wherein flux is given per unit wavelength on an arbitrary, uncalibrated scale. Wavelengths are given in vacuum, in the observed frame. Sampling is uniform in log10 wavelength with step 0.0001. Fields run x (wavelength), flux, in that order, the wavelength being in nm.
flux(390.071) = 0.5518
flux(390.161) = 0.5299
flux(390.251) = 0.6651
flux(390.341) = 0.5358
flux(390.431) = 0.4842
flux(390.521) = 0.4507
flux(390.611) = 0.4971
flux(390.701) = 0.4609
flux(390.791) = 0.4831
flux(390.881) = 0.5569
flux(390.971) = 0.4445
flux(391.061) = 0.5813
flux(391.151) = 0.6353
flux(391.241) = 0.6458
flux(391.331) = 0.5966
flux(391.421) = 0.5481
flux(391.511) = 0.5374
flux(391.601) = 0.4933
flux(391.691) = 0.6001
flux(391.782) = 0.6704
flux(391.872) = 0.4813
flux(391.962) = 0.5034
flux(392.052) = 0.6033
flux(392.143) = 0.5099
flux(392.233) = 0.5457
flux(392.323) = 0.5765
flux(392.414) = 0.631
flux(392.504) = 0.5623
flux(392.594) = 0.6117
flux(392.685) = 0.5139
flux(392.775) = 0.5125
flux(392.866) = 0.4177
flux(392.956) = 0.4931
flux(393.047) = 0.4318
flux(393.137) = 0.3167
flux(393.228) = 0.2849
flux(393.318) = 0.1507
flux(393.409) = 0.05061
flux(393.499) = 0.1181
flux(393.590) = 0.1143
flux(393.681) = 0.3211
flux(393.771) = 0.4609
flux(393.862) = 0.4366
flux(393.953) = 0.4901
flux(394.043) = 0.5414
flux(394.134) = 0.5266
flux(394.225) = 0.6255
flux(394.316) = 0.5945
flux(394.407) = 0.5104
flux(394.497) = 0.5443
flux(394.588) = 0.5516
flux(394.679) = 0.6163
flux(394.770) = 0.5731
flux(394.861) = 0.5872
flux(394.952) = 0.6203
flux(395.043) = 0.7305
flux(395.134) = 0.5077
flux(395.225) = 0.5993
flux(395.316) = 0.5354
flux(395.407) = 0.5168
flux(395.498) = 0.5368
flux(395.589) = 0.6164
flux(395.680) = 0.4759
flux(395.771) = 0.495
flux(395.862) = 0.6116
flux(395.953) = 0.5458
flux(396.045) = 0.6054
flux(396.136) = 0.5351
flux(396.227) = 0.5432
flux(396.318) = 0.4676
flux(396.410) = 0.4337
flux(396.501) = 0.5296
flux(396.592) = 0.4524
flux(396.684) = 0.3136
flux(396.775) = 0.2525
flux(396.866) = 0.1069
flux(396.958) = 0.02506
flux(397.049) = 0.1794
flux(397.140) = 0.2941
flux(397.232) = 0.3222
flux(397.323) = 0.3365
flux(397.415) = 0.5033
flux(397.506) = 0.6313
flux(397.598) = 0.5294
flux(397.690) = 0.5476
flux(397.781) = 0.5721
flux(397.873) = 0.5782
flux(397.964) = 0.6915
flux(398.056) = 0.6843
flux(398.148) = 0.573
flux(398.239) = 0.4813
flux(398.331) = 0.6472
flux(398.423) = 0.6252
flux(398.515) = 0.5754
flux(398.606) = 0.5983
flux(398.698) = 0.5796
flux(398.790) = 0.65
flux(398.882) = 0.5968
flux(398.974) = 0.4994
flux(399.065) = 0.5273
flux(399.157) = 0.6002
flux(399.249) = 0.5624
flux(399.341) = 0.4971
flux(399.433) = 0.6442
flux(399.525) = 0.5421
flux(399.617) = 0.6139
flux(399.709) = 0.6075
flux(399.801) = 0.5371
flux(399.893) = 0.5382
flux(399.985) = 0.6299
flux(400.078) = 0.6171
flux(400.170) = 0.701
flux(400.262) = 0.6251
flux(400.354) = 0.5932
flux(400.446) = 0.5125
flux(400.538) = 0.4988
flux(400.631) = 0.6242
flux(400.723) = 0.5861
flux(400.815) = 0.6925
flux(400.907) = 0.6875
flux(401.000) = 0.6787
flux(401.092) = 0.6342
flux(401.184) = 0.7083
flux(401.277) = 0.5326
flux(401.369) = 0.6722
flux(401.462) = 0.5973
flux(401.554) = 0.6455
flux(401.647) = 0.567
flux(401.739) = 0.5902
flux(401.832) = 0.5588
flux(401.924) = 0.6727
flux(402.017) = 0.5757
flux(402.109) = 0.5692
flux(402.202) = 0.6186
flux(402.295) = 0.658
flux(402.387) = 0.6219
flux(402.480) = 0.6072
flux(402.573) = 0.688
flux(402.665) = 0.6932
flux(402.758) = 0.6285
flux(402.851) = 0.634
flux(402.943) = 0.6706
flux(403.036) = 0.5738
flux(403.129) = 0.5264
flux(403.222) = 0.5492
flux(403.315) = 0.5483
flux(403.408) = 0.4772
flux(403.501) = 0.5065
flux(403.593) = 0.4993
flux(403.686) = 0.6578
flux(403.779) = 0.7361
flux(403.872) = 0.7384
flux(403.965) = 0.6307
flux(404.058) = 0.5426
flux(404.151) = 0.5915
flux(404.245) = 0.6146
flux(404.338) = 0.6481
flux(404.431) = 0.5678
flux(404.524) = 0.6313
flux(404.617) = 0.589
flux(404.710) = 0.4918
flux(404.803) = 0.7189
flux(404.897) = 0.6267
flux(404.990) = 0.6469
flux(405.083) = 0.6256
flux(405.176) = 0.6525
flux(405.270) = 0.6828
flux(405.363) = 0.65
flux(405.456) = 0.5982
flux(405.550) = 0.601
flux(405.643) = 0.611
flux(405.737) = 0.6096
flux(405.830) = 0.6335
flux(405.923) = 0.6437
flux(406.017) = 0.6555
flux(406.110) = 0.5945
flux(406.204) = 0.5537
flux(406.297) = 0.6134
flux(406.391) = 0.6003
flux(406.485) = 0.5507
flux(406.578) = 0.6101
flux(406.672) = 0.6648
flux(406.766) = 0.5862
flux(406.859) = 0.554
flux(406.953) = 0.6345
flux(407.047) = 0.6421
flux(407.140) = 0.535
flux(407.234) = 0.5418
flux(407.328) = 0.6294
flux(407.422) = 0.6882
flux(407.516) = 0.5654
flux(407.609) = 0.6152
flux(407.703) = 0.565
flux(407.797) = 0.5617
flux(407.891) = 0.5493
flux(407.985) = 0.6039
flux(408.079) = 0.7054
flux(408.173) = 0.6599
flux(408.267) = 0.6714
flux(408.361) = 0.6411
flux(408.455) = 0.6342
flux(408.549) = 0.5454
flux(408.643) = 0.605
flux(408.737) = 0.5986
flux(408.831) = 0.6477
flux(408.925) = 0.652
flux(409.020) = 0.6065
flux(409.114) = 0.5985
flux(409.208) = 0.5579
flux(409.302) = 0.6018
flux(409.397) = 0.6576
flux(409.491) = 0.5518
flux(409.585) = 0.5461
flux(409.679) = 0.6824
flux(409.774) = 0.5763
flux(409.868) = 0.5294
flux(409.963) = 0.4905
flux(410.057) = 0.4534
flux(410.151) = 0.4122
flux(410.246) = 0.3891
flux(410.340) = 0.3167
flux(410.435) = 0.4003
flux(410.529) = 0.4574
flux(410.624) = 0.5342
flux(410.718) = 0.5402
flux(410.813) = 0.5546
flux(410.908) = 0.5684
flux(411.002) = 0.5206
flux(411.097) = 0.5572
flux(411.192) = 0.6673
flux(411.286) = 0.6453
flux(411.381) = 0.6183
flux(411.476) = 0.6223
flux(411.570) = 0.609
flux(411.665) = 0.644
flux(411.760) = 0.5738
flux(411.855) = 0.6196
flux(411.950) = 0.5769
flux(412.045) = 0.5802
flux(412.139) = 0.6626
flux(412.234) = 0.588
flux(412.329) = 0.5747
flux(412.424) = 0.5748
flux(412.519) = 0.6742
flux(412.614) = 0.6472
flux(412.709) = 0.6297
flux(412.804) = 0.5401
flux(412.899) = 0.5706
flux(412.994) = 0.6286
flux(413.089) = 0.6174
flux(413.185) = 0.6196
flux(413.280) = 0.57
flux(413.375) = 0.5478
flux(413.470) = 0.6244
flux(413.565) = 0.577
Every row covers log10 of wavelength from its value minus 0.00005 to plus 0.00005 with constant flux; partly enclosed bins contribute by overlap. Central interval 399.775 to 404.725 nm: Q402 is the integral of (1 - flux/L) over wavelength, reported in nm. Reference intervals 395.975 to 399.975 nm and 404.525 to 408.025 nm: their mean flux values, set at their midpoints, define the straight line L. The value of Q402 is -0.45 nm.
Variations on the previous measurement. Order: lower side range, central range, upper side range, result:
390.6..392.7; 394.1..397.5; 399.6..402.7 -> 0.57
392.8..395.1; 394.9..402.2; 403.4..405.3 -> -0.37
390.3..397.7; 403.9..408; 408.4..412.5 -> -0.49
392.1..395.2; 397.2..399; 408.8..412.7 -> -0.24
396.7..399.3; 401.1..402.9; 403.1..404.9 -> -0.21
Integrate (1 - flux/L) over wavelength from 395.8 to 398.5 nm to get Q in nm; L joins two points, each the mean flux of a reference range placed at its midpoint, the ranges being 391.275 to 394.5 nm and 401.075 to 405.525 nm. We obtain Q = 0.30 nm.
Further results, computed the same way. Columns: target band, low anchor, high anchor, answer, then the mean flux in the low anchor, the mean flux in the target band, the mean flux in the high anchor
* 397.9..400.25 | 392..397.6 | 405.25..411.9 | -0.44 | 0.462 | 0.593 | 0.586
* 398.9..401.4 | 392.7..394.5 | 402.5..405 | -0.31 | 0.396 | 0.598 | 0.608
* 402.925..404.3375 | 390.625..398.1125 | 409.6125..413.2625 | -0.16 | 0.488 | 0.591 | 0.565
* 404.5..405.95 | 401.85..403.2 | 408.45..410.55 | -0.08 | 0.622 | 0.626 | 0.543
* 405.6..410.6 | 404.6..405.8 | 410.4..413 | 0.22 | 0.624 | 0.581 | 0.585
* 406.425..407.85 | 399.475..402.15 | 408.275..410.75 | -0.08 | 0.607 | 0.596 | 0.549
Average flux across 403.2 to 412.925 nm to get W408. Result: 0.592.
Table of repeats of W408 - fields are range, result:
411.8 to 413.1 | 0.606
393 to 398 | 0.456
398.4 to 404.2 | 0.603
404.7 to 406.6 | 0.62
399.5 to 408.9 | 0.611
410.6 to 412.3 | 0.594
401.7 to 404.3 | 0.606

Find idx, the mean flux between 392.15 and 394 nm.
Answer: 0.404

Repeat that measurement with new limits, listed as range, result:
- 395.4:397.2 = 0.424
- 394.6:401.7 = 0.546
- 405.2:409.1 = 0.613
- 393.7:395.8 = 0.55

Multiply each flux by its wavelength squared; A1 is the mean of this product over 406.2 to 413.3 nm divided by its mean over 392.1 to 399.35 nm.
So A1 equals 1.28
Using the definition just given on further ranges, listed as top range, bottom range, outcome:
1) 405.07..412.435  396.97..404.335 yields 1.05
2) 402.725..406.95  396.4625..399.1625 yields 1.30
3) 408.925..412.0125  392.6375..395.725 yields 1.28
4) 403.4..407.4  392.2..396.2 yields 1.31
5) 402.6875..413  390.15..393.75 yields 1.34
